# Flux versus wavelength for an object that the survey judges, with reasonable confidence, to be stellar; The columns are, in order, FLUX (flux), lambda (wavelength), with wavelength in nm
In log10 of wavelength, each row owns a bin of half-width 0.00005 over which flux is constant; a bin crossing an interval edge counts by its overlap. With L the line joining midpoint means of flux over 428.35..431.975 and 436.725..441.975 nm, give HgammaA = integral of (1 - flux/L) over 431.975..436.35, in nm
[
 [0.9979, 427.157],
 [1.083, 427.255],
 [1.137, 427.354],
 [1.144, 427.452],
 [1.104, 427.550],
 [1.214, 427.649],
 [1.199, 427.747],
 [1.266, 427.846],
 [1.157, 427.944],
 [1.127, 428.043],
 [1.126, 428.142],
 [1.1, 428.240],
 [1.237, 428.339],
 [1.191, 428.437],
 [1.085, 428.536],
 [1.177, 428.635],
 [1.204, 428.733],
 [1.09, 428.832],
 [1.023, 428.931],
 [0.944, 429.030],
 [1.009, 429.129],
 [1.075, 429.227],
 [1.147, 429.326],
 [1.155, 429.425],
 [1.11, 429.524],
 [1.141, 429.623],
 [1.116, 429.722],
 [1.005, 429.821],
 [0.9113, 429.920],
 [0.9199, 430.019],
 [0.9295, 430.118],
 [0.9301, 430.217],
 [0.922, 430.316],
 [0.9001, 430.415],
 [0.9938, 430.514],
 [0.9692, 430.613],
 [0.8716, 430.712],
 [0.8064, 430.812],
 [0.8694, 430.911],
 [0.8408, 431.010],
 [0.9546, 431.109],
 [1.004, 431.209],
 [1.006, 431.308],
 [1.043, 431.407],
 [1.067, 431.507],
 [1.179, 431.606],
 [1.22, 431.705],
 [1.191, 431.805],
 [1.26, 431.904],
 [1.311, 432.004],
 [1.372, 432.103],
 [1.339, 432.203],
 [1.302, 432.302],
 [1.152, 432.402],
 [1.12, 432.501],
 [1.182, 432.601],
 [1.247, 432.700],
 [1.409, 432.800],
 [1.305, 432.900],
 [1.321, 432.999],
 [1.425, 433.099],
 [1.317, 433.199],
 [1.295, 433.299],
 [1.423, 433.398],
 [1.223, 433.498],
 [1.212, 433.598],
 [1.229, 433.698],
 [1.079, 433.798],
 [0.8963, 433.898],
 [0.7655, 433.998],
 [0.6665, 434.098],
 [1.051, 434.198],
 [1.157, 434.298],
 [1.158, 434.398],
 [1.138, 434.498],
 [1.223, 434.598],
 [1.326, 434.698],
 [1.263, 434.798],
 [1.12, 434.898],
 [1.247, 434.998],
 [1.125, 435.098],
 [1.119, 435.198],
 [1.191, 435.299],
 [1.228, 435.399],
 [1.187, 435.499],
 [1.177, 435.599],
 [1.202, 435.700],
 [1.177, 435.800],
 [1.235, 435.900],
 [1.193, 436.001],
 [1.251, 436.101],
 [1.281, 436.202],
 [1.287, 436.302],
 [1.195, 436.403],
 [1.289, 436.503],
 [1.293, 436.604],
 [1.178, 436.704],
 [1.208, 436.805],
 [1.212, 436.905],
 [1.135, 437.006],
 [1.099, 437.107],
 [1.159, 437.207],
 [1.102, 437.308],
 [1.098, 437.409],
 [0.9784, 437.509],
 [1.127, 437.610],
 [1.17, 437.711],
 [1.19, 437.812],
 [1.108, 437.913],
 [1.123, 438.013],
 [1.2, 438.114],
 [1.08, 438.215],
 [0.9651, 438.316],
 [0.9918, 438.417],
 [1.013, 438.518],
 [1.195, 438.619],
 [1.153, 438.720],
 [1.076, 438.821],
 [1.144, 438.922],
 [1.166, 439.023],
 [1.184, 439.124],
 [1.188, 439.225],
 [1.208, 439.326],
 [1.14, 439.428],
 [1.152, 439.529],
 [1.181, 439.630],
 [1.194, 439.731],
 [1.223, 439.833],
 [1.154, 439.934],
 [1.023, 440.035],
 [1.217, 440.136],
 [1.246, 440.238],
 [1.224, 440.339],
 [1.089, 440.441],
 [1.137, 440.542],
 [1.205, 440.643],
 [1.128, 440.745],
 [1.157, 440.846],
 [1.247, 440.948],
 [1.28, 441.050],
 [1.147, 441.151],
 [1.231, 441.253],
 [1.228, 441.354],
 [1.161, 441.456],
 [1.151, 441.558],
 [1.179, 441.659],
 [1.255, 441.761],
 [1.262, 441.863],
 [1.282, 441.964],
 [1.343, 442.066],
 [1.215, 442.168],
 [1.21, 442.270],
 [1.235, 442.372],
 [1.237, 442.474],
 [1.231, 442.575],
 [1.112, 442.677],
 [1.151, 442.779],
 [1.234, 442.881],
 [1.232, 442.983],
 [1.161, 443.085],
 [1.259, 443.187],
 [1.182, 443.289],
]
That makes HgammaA -0.45 nm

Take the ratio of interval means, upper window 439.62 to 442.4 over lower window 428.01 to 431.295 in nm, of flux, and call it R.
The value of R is 1.2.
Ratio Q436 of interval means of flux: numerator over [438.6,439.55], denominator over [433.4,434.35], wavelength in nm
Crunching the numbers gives 1.10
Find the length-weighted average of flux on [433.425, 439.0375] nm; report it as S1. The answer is 1.14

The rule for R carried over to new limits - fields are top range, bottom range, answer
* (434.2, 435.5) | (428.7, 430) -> 1.11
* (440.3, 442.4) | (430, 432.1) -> 1.19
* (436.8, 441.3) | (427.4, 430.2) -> 1.04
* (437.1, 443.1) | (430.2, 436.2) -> 1.02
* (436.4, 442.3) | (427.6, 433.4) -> 1.04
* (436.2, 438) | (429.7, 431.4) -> 1.25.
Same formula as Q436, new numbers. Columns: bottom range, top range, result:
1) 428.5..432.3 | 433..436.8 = 1.12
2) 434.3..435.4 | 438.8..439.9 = 0.98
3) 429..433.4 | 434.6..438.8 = 1.05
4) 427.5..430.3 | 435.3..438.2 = 1.08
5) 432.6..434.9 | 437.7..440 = 0.96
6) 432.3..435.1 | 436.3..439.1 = 0.96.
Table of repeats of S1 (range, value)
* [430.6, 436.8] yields 1.17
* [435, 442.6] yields 1.18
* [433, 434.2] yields 1.14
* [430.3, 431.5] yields 0.937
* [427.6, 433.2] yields 1.11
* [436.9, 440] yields 1.13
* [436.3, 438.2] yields 1.16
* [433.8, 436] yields 1.13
